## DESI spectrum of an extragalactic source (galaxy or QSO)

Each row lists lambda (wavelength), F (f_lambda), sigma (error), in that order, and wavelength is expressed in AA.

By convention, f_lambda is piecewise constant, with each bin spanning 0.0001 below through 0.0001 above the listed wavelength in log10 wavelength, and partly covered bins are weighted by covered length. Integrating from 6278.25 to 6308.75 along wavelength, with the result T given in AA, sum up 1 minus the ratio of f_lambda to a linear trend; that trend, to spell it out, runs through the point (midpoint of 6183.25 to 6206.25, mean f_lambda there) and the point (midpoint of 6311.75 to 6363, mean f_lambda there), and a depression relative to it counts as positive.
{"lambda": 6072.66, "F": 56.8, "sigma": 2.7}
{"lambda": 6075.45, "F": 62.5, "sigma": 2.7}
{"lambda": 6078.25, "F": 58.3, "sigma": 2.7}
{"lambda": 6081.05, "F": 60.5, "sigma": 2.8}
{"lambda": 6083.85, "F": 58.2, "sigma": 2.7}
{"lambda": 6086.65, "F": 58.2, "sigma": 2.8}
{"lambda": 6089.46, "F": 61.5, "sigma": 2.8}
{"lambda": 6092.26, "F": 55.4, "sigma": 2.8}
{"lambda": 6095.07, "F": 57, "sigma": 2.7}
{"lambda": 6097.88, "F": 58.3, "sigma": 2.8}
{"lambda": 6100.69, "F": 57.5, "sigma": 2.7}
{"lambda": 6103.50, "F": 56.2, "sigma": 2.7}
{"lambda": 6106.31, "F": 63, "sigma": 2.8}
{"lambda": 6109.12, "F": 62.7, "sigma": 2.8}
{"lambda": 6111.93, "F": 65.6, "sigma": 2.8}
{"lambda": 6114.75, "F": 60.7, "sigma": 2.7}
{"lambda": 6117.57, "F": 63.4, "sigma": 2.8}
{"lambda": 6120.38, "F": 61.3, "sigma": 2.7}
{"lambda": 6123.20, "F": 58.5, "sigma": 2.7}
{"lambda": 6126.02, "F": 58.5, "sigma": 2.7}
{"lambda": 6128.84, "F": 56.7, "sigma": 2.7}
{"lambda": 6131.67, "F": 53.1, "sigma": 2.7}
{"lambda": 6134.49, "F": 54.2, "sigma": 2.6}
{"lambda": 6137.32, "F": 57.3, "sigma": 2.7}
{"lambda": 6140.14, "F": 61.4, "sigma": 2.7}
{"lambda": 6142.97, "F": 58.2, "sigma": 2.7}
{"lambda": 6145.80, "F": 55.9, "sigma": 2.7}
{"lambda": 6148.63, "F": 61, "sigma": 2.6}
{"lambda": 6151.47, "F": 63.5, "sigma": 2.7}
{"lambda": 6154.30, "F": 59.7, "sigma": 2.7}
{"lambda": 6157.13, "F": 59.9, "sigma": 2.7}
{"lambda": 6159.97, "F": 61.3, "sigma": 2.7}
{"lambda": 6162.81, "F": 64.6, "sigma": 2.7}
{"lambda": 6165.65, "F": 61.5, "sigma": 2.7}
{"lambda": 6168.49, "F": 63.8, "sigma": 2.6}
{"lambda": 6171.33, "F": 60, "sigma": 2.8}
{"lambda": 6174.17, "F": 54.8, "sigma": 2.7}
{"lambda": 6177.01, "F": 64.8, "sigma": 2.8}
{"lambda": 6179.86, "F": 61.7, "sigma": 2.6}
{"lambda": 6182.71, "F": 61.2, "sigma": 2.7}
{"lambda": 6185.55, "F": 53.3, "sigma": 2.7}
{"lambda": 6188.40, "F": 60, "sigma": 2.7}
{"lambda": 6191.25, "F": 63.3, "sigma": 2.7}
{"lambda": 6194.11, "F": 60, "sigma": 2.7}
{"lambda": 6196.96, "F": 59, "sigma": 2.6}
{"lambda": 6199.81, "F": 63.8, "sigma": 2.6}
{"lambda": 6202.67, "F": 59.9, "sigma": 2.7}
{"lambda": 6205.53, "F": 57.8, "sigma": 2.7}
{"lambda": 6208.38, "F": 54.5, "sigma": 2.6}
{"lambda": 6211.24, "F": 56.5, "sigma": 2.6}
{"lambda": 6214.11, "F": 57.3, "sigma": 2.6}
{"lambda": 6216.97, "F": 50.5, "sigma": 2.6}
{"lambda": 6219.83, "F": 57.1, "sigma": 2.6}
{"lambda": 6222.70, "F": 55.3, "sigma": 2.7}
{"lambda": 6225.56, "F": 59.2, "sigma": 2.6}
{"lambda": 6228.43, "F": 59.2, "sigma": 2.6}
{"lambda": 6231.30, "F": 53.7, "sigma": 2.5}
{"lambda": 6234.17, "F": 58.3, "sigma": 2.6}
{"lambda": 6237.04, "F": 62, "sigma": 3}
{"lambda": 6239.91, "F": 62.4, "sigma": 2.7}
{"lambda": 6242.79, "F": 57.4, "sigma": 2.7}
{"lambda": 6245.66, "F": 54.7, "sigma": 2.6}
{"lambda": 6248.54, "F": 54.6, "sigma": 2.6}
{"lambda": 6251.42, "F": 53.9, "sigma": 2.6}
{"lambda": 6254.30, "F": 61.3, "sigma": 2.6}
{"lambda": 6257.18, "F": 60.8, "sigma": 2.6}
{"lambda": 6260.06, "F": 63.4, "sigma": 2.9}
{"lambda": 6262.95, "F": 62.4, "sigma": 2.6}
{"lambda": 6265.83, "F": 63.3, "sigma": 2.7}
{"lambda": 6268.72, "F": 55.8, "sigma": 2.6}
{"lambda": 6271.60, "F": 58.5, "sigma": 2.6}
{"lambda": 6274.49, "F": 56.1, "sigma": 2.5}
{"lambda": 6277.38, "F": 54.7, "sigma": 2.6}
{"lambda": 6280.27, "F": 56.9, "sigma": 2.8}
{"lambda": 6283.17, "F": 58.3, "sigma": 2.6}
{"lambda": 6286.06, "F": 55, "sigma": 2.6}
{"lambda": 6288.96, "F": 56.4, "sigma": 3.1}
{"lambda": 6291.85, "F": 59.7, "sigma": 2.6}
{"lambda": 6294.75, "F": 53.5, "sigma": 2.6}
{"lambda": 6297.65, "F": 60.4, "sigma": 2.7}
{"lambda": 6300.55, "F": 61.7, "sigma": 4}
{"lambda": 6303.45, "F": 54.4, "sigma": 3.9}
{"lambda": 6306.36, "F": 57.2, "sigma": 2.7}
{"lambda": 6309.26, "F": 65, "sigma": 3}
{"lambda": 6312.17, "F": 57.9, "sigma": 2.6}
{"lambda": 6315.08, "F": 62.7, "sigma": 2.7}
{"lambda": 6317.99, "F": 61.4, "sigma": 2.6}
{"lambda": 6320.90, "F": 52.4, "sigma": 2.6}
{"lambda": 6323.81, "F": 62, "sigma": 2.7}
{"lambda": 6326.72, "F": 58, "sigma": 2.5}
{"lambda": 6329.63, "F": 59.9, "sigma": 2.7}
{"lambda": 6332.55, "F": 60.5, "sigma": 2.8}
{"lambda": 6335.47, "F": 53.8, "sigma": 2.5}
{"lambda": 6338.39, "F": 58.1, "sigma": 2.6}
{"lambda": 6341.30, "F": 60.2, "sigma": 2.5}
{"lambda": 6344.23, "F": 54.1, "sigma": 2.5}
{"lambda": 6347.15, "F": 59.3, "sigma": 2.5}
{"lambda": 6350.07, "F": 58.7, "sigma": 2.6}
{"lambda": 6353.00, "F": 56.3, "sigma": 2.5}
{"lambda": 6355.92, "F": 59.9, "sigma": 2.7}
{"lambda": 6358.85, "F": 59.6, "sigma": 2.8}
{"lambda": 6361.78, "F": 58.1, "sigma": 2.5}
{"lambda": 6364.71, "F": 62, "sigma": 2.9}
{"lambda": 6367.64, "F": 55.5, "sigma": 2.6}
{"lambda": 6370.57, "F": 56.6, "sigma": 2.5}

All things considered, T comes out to 0.70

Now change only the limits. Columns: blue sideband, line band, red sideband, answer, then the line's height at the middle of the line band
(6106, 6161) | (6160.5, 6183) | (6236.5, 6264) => -0.8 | 59.5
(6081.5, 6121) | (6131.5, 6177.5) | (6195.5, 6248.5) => -0.7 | 58.9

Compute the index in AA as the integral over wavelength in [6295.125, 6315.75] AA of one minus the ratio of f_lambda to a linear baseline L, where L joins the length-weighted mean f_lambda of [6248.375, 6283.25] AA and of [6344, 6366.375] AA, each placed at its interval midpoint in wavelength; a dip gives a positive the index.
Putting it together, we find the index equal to -0.28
